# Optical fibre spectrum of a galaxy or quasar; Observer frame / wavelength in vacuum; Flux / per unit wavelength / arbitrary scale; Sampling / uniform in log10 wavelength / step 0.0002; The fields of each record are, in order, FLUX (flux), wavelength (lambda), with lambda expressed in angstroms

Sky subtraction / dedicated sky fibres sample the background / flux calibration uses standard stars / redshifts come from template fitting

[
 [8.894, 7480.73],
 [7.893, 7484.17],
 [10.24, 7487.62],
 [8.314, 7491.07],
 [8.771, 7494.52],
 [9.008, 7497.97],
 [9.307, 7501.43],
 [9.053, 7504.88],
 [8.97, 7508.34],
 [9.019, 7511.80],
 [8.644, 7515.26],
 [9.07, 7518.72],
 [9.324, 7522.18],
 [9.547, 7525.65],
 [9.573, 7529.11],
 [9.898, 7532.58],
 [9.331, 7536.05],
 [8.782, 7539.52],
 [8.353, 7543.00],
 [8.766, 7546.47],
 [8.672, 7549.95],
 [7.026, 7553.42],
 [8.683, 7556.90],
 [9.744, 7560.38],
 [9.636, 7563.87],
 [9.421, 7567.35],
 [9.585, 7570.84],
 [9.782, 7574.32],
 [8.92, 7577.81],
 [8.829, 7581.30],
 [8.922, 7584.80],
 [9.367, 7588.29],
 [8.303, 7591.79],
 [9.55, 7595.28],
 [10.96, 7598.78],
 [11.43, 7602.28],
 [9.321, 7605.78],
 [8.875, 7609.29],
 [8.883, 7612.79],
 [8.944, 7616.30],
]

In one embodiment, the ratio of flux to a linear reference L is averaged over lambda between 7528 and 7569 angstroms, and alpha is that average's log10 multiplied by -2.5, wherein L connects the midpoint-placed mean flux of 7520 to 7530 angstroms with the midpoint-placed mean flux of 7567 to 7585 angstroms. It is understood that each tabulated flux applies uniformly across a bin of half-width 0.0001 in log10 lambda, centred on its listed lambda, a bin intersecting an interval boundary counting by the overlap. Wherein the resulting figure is 0.05 mag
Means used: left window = 9.46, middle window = 8.98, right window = 9.25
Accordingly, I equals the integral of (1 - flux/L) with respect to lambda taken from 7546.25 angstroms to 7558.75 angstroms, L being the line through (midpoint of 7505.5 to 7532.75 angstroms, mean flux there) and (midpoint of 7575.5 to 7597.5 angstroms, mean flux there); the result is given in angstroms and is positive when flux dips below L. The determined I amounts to 1.2 angstroms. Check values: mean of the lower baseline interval 9.21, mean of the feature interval 8.24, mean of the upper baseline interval 9.04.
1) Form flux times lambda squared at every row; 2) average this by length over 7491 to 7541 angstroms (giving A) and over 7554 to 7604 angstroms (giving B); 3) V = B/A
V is 1.05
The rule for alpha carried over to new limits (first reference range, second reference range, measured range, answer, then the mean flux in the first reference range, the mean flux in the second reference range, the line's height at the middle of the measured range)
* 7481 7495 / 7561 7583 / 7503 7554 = 0.01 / 8.82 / 9.38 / 9.09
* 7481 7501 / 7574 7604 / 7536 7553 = 0.08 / 8.88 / 9.55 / 9.24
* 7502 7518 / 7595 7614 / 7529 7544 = 0.00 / 8.96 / 9.88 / 9.22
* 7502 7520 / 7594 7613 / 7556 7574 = 0.01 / 8.97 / 9.92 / 9.53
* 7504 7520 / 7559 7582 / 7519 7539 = -0.04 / 8.94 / 9.44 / 9.09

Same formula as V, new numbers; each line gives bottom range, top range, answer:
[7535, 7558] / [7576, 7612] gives 1.13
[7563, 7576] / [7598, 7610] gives 1.07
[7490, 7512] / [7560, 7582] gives 1.07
